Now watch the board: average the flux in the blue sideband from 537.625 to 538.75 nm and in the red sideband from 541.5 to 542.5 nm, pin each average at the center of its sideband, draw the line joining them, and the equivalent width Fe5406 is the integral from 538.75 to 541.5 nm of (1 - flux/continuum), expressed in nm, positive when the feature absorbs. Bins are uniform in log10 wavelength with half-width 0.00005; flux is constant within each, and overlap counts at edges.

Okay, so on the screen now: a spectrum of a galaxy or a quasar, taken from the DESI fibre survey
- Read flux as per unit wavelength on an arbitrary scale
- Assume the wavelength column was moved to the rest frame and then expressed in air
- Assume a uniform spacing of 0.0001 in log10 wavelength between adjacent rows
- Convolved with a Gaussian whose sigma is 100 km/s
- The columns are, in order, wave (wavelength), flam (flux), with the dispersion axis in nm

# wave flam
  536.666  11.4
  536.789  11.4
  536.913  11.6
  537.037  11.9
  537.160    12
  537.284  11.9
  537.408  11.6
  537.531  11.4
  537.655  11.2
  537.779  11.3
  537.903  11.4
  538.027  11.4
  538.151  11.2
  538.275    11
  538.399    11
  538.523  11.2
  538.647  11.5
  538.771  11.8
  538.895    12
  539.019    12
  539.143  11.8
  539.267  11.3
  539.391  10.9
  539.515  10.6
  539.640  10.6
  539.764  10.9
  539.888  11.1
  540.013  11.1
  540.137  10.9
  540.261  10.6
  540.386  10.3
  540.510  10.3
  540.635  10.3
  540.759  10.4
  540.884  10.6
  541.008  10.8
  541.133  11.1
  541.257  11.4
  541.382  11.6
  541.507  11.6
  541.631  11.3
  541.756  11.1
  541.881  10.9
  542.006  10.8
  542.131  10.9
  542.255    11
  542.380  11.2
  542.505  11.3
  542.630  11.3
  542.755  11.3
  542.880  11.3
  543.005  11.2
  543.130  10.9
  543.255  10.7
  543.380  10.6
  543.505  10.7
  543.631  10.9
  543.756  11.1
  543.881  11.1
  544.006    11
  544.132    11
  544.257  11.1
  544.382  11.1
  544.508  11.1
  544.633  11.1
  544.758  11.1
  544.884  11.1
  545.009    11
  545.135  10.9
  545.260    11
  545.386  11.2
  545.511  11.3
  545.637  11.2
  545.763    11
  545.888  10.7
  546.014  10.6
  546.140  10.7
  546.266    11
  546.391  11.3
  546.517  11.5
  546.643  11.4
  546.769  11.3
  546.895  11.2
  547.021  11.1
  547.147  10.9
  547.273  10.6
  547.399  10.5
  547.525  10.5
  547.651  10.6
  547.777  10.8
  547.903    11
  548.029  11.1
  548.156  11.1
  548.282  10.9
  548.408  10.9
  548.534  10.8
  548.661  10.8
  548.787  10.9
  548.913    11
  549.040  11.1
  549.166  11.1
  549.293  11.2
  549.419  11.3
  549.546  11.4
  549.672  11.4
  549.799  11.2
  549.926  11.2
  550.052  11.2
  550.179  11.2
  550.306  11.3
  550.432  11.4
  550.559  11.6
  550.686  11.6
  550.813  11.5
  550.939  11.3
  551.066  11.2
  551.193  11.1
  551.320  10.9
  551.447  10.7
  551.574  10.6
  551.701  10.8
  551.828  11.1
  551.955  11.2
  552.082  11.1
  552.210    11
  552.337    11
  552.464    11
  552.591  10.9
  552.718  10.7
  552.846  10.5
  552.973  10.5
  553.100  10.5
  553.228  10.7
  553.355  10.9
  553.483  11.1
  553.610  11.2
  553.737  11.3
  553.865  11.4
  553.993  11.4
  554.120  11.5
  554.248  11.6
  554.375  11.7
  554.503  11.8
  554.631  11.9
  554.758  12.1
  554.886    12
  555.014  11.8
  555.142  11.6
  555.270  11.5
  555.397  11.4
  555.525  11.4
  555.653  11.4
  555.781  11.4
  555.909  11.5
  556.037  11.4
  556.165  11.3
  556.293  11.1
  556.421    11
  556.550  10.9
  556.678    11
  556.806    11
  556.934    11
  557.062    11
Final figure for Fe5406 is 0.04 nm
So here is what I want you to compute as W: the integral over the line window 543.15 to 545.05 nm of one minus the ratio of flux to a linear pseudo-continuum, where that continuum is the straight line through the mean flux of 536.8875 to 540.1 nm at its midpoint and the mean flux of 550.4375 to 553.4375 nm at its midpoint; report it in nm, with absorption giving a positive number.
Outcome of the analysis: 0.04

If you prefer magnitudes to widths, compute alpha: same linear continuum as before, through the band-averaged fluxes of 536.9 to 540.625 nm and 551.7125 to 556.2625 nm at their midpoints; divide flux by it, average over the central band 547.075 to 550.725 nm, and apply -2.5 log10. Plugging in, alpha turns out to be 0.02 mag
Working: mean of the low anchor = 11.2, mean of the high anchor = 11.3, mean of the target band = 11.1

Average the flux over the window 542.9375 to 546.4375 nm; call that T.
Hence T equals 11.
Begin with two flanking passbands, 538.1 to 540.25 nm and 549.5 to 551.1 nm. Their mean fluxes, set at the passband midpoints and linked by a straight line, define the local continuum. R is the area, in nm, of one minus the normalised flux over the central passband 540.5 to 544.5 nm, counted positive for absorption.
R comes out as 0.089 nm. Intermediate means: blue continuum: 11.2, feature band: 11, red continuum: 11.4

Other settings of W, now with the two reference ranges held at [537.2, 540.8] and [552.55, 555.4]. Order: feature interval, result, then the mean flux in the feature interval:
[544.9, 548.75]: 0.09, 11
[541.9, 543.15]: 0.01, 11.1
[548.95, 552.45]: 0.03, 11.2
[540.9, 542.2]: 0.01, 11.1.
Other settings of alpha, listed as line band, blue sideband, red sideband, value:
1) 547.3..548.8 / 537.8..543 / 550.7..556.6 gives 0.03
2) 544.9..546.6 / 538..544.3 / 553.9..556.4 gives 0.02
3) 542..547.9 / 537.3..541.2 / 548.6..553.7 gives 0.01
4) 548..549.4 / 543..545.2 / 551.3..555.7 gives 0.01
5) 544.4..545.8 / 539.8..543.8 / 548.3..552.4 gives -0.01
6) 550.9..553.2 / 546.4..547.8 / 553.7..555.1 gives 0.06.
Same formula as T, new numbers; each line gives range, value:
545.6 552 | 11.1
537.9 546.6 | 11.1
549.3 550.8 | 11.3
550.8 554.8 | 11.1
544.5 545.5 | 11.1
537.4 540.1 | 11.3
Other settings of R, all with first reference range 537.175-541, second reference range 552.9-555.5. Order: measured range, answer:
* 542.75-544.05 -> 0.03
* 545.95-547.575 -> 0.04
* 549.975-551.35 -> 0.00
